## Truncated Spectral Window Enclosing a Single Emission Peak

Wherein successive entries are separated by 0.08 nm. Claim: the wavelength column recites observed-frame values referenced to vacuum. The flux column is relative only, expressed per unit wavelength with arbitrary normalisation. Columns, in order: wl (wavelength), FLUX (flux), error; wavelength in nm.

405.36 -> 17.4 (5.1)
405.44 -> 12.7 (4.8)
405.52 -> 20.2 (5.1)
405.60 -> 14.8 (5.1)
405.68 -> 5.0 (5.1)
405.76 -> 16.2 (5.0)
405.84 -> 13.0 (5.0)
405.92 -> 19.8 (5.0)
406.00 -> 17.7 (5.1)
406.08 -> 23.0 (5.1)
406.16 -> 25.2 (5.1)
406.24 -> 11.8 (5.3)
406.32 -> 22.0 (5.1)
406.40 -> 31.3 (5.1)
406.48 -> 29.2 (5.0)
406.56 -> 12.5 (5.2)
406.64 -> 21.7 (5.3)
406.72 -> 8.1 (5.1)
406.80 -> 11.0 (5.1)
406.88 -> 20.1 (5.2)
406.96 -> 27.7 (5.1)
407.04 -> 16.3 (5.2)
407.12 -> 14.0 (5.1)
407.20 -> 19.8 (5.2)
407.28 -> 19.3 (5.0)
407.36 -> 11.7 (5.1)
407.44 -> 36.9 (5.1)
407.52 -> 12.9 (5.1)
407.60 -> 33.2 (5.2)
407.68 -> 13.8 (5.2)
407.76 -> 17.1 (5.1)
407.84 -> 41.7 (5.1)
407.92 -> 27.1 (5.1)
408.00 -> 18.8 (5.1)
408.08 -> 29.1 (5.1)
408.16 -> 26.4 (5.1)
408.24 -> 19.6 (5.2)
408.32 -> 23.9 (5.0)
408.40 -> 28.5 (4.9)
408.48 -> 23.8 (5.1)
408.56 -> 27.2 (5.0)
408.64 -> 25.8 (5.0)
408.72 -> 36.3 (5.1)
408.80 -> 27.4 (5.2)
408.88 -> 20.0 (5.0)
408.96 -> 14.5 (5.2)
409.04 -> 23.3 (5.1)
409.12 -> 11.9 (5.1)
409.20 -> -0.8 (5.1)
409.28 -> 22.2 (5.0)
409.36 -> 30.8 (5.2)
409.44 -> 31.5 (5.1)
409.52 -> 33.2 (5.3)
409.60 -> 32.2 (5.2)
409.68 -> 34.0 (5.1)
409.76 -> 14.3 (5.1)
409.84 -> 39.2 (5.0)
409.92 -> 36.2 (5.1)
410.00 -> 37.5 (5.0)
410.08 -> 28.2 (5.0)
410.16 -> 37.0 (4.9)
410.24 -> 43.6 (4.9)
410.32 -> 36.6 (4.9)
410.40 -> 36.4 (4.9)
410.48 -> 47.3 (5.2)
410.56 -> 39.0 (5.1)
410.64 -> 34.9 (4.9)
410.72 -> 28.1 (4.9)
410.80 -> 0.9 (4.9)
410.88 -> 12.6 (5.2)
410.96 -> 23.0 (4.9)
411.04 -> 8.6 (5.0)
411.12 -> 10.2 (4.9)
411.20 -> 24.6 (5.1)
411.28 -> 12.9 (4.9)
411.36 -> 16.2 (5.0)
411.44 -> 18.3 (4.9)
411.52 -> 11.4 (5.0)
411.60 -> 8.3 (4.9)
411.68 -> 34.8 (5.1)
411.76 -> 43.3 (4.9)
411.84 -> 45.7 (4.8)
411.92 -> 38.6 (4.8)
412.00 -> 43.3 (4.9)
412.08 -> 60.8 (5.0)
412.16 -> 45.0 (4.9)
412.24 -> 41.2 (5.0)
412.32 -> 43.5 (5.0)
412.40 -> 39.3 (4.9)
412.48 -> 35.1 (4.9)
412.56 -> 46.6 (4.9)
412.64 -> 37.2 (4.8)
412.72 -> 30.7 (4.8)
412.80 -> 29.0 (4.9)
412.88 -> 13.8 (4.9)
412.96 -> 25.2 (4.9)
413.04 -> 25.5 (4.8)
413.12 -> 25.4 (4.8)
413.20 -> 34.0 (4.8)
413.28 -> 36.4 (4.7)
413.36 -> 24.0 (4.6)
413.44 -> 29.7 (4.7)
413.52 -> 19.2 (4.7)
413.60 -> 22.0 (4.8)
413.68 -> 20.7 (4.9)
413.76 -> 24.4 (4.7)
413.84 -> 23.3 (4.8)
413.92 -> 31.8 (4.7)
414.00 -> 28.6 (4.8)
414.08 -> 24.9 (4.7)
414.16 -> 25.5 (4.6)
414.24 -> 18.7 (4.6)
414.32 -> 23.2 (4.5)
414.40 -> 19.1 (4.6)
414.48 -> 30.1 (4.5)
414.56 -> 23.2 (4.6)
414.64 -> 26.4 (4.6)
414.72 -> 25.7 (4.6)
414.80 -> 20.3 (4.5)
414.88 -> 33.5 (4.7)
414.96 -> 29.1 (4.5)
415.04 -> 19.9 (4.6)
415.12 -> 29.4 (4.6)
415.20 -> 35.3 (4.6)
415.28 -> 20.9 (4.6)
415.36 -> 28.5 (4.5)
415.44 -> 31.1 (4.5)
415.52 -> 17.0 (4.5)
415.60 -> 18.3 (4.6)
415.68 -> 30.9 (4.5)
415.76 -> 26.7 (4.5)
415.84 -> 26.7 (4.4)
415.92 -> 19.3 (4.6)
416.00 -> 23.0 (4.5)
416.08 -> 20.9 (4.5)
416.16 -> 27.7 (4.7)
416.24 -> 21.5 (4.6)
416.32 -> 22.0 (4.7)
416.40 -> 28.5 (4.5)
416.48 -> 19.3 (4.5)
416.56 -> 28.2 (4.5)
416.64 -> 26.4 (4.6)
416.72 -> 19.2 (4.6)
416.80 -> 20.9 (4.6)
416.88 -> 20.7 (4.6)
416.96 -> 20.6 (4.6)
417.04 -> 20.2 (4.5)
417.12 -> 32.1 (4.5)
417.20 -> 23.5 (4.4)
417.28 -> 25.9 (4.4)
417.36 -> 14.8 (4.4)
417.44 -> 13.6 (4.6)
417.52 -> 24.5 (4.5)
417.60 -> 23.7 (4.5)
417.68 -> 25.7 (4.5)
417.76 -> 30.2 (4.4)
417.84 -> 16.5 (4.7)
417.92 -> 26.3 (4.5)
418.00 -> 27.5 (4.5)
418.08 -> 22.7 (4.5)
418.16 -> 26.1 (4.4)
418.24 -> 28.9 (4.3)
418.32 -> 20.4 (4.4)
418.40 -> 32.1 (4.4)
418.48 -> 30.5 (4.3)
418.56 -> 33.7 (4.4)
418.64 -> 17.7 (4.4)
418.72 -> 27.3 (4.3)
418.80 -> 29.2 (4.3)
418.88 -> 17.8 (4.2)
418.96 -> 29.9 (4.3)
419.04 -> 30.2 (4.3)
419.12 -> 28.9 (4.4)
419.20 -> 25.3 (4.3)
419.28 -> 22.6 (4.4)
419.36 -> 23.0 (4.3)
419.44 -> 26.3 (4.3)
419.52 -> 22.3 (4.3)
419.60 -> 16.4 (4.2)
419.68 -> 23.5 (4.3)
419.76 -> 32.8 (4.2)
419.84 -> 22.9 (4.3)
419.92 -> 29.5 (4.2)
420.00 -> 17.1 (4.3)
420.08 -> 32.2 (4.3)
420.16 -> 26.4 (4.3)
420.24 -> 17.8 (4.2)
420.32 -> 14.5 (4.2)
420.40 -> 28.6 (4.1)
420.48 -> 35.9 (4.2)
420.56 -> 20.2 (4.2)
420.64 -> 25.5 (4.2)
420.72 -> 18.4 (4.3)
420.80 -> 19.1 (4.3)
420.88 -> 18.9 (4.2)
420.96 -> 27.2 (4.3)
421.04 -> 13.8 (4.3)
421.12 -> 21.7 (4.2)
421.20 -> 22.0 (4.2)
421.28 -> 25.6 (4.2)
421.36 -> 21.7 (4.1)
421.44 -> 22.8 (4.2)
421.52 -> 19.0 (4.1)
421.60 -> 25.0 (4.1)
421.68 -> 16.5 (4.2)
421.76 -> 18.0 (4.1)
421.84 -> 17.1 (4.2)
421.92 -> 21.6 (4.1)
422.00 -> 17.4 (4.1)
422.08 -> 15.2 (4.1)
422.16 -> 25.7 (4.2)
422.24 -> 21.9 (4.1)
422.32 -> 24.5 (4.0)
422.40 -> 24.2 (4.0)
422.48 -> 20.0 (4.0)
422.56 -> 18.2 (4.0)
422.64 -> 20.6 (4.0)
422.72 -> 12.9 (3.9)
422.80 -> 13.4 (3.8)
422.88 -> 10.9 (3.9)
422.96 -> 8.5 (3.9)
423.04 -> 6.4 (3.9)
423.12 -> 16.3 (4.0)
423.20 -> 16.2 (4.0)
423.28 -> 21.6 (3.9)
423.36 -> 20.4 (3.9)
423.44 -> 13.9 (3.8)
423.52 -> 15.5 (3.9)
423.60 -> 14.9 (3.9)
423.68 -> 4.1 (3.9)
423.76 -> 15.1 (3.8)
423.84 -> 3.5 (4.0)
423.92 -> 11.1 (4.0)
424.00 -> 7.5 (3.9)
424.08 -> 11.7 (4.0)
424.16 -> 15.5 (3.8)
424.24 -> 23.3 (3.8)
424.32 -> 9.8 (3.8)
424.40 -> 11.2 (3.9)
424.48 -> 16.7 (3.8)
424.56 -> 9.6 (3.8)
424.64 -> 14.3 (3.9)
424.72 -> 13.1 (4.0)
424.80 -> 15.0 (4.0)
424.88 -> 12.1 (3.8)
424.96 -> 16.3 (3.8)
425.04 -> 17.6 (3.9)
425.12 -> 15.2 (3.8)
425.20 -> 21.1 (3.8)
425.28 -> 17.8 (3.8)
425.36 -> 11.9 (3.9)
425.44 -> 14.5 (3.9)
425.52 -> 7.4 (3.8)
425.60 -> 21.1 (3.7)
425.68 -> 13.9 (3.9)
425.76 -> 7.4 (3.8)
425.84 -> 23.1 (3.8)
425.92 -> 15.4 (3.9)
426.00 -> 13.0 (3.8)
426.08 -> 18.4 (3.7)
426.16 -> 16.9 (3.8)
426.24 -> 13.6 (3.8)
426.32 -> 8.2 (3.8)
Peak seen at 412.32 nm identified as Ly-alpha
